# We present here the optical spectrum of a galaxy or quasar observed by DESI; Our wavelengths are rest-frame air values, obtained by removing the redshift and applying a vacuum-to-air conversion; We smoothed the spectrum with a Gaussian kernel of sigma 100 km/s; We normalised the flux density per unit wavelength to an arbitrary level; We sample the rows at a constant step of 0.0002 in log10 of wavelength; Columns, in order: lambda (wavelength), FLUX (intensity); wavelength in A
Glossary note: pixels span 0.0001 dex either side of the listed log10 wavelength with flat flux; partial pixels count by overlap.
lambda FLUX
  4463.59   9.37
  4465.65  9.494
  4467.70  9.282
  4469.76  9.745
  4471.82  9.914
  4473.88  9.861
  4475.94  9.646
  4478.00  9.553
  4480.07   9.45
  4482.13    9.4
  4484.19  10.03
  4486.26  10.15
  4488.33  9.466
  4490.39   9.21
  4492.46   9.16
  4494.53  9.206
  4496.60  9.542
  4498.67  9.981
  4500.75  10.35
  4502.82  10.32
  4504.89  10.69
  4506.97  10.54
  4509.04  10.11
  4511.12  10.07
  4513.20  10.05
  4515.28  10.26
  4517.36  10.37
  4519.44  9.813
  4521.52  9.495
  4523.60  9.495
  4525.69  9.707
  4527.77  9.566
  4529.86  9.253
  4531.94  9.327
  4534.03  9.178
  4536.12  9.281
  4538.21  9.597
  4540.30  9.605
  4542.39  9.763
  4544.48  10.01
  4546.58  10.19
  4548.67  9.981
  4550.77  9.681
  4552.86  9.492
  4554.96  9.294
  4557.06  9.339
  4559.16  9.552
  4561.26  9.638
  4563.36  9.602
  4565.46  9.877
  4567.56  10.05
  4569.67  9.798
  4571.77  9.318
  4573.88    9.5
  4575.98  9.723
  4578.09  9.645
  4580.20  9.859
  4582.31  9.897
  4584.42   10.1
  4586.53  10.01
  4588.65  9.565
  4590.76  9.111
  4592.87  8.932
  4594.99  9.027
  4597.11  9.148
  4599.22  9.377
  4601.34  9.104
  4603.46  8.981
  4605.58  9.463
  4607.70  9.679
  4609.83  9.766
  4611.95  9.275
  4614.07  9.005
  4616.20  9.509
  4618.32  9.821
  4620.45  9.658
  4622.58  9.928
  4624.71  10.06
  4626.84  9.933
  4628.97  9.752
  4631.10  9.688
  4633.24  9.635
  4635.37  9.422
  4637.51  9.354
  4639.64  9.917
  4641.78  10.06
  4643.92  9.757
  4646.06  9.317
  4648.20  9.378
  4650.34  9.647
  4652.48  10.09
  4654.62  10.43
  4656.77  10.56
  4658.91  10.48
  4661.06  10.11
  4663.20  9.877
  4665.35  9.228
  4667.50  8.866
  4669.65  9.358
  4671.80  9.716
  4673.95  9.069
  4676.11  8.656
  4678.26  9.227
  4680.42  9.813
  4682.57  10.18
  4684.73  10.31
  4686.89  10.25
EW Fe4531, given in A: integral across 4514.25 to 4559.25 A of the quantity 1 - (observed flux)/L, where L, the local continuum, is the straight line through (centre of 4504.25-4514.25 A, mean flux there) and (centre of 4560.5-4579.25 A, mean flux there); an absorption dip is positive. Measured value 1.6 A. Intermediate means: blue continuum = 10.3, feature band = 9.65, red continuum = 9.69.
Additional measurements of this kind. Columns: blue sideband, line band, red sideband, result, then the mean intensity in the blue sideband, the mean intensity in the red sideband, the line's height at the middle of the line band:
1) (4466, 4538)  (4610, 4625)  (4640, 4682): 0.15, 9.75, 9.68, 9.69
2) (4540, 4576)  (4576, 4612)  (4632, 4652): 0.68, 9.69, 9.62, 9.66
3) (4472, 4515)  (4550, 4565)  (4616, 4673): 0.44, 9.85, 9.76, 9.81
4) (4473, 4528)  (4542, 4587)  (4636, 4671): 0.33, 9.84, 9.77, 9.81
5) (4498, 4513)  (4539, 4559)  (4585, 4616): 0.31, 10.3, 9.33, 9.85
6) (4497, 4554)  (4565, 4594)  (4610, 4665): 0.45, 9.85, 9.78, 9.82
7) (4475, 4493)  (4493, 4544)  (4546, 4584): -0.99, 9.57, 9.69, 9.62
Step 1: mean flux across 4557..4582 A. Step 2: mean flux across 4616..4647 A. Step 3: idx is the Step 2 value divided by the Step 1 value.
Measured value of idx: 1.00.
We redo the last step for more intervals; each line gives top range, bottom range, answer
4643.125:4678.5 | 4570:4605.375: 1.02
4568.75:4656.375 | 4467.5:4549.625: 0.98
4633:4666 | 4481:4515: 0.99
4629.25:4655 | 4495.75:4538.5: 0.98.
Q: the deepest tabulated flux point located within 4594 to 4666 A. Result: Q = 8.981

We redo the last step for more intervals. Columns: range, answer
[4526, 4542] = 9.178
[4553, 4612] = 8.932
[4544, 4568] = 9.294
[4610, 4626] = 9.005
